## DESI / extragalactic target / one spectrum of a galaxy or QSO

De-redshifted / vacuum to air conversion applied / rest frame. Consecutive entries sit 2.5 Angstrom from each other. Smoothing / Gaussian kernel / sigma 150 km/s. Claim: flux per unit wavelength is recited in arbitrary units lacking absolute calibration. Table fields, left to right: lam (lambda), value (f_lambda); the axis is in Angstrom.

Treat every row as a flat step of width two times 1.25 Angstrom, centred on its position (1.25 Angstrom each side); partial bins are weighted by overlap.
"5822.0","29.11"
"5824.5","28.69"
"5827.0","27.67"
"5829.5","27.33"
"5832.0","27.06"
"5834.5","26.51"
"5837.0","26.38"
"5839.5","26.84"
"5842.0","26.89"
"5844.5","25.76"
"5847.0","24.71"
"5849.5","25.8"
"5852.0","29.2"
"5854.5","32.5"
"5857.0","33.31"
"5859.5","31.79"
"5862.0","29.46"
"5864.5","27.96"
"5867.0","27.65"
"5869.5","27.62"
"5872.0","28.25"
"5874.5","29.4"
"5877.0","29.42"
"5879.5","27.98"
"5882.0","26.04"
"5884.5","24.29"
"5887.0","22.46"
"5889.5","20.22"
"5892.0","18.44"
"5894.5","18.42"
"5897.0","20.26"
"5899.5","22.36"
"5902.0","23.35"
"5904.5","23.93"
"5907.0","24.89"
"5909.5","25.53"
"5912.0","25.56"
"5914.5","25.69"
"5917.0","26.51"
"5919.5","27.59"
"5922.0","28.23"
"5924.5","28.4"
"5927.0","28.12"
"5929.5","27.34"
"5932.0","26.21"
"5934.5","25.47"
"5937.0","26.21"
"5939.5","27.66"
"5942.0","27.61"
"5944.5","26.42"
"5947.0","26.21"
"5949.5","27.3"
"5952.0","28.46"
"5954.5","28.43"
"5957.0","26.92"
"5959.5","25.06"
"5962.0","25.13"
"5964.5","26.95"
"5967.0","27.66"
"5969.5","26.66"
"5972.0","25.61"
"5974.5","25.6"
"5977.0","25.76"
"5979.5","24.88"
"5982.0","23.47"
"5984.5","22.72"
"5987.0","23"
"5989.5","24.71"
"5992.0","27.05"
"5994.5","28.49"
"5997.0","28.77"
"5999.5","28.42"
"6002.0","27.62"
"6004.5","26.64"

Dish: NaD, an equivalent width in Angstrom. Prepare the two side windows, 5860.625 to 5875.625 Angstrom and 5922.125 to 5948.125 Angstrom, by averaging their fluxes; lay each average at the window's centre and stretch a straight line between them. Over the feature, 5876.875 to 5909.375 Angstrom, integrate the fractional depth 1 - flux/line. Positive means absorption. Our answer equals 5.6 Angstrom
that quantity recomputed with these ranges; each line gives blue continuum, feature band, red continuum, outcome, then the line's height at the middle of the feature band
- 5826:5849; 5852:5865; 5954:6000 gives -2.24 Angstrom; 26.5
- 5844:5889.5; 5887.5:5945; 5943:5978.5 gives 4.69 Angstrom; 27.2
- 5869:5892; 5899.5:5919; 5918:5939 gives 1.19 Angstrom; 26.6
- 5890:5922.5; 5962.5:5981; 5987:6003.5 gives 0.11 Angstrom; 26.2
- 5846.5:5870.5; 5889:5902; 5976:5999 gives 3.63 Angstrom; 28.1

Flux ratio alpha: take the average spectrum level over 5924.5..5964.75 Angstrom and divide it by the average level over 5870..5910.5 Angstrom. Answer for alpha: 1.1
